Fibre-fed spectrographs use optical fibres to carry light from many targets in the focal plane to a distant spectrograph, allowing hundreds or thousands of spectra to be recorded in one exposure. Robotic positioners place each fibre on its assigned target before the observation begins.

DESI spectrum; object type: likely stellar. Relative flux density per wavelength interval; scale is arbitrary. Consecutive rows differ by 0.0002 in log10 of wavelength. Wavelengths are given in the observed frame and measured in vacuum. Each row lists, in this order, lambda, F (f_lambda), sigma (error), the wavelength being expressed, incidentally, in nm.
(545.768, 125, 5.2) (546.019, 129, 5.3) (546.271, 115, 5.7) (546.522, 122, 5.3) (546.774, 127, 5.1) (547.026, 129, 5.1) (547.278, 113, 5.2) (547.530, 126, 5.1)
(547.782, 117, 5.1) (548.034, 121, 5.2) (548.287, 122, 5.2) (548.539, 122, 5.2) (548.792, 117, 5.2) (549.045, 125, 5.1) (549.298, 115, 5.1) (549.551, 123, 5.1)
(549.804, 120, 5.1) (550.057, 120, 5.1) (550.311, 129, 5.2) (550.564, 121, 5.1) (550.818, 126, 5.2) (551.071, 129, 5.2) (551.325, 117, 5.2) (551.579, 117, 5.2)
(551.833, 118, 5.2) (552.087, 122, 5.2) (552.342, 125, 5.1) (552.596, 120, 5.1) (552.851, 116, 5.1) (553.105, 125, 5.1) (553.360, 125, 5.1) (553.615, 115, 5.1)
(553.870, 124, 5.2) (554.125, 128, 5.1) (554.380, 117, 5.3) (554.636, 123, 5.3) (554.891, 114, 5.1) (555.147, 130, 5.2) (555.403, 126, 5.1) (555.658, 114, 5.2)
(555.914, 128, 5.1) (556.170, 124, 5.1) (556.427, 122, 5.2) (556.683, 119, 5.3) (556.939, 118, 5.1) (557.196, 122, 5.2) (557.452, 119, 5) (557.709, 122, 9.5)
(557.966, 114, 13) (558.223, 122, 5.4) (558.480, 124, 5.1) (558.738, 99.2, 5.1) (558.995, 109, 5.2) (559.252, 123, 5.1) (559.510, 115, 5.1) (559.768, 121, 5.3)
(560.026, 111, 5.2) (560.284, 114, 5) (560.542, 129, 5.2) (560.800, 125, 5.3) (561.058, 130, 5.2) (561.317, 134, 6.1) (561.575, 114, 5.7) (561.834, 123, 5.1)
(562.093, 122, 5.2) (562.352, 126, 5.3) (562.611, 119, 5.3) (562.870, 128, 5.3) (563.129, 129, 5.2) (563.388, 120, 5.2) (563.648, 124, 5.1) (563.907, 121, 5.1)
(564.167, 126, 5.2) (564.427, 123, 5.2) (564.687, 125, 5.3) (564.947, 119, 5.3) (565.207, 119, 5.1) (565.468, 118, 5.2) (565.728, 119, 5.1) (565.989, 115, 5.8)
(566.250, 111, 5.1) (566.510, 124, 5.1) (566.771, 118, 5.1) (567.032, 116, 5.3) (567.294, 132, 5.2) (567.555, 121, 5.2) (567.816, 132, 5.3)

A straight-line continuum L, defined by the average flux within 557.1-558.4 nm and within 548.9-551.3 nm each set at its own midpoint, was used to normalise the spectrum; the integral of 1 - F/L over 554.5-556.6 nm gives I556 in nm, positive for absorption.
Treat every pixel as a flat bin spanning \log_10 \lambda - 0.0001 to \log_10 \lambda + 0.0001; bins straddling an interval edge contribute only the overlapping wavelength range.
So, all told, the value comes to -0.03 nm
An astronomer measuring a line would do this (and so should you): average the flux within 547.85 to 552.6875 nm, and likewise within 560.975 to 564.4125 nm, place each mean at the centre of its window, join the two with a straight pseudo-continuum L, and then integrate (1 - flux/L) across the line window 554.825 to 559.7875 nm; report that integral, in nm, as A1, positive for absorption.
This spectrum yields 0.15 nm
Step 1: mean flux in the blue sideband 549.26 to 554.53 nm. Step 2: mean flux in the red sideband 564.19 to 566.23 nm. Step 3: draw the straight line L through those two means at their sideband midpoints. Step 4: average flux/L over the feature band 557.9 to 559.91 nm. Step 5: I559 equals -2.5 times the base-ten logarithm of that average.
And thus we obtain 0.04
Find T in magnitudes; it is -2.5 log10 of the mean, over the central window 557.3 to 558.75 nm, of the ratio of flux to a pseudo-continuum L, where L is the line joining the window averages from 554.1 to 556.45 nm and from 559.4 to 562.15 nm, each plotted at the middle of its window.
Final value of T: 0.03 mag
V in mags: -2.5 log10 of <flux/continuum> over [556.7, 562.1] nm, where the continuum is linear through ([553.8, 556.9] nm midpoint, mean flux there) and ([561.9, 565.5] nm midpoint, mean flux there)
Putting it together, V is 0.03 mag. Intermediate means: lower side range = 122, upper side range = 123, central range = 119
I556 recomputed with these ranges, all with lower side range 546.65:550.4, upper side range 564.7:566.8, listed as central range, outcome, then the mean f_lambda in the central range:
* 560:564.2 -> -0.158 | 123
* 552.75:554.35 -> -0.017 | 122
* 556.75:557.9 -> 0.001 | 120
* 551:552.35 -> 0.004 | 121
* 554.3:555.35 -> -0.010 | 121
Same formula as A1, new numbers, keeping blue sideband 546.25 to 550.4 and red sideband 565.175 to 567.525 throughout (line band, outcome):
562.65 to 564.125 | -0.057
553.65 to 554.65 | -0.013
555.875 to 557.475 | -0.015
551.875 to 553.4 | -0.011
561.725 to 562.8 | -0.028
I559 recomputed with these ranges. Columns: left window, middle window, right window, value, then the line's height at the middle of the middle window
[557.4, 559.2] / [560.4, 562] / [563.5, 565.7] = -0.06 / 119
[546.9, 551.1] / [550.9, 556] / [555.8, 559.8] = -0.01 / 120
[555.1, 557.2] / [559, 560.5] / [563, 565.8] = 0.05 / 122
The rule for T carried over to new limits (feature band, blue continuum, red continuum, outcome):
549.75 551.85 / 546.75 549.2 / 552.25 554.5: 0.00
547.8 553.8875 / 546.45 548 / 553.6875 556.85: 0.01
